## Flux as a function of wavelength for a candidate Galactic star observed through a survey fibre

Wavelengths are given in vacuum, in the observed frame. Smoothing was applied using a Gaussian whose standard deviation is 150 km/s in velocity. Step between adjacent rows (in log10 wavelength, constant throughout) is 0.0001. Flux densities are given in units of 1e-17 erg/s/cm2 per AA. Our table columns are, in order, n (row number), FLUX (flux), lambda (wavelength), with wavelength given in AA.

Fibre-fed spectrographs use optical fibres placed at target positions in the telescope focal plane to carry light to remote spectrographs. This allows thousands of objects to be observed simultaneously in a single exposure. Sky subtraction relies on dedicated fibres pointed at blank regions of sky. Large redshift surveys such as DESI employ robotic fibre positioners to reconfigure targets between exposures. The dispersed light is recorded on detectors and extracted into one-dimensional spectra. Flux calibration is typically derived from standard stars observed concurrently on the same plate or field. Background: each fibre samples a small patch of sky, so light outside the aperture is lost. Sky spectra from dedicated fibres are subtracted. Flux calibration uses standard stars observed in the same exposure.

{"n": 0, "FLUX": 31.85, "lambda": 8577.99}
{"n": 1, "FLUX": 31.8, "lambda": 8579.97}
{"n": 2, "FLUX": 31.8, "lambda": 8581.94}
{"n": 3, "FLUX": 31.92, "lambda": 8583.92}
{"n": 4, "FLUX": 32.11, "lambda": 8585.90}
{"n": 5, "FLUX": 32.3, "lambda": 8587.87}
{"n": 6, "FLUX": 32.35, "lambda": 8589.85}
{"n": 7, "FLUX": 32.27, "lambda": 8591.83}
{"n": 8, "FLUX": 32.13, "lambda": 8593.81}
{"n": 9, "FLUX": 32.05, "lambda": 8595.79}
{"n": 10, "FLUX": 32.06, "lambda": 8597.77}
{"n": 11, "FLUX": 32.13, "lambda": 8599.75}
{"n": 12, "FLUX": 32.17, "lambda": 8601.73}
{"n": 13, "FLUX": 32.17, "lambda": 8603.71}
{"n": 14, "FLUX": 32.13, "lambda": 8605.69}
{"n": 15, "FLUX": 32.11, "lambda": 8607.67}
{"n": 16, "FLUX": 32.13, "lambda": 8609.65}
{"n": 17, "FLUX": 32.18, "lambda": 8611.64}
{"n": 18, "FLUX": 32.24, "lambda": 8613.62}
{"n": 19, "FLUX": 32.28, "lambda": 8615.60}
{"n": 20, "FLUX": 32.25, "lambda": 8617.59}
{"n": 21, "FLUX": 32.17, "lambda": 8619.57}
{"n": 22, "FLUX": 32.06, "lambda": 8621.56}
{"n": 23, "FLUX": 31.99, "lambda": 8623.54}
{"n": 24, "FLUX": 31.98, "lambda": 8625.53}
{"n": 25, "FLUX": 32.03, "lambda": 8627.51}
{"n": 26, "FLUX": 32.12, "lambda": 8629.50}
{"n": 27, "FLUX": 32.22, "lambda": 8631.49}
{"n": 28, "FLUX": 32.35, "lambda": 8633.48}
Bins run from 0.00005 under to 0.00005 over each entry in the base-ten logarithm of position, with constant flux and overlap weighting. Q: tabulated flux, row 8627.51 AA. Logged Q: 32.03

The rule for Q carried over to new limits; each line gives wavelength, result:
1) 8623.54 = 31.99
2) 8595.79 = 32.05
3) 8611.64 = 32.18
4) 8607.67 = 32.11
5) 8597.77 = 32.06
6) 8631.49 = 32.22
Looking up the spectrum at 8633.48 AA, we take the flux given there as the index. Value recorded 32.35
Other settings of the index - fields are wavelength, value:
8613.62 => 32.24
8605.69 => 32.13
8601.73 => 32.17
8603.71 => 32.17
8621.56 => 32.06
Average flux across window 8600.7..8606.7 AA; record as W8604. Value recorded 32.2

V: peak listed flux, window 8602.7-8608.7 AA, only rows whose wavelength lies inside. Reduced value 32.17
